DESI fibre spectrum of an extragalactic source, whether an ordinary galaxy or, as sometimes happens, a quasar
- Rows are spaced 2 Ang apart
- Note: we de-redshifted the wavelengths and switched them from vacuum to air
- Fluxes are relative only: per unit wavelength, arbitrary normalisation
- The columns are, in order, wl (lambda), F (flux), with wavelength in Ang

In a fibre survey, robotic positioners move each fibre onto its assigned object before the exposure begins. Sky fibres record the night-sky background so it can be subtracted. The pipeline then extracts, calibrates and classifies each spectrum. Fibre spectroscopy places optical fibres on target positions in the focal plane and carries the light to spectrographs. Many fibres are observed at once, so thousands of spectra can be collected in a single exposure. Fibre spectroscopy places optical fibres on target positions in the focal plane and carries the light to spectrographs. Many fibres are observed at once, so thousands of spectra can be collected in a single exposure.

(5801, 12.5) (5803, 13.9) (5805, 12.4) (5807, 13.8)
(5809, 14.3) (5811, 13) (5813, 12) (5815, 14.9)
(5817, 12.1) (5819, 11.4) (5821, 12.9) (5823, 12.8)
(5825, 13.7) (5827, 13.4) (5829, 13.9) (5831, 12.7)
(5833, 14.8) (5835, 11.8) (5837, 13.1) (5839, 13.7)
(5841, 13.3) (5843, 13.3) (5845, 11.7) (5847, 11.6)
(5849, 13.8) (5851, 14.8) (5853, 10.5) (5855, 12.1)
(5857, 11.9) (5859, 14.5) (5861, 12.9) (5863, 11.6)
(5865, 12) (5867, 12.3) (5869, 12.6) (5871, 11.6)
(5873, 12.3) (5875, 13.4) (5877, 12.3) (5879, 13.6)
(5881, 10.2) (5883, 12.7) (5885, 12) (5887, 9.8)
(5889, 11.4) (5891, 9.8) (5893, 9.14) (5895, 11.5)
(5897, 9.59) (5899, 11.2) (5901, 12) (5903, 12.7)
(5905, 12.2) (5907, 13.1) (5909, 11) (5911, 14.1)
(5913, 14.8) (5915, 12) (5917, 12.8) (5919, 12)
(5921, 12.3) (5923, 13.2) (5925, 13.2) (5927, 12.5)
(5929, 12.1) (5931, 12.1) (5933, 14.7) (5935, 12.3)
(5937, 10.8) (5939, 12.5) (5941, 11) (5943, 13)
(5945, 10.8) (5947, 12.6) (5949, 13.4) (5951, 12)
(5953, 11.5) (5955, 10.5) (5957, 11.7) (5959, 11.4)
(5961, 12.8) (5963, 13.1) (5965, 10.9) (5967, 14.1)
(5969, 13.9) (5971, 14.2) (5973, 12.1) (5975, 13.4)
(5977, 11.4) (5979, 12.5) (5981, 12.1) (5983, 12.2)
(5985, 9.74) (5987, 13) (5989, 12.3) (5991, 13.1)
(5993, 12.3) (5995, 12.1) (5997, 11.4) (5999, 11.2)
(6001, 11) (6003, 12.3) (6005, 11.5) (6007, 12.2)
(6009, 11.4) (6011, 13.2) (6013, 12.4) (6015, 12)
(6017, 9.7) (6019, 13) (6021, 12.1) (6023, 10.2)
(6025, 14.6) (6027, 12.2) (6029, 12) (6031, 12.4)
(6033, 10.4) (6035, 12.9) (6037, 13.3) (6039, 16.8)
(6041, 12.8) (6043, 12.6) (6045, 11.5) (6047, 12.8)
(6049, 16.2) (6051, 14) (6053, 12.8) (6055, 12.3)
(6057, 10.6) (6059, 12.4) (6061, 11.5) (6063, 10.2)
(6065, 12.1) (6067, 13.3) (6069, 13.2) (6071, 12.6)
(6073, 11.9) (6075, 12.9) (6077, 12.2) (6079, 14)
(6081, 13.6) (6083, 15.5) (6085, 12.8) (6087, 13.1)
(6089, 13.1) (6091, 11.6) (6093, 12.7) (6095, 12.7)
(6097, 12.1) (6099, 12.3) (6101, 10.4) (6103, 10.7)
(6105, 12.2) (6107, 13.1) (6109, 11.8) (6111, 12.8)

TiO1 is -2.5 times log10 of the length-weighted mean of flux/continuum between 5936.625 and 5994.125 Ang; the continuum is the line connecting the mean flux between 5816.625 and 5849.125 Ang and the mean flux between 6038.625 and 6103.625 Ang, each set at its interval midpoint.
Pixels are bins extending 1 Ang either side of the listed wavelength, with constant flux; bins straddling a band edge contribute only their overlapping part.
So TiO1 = 0.05 mag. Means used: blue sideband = 12.9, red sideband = 12.7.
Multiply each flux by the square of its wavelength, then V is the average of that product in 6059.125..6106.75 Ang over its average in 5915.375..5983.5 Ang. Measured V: 1.05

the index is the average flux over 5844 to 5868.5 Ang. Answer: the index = 12.5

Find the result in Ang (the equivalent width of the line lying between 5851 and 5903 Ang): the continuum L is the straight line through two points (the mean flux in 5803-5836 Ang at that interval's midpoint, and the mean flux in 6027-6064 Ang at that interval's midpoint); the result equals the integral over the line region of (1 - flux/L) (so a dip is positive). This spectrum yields 4.9 Ang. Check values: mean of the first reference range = 13.1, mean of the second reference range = 12.6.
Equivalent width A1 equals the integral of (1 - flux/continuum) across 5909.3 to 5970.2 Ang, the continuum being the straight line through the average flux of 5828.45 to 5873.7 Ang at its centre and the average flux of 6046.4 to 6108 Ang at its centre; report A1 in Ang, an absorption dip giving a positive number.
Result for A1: 1.1 Ang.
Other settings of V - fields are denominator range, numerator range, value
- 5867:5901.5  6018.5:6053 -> 1.18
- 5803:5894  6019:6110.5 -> 1.08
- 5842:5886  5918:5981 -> 1.02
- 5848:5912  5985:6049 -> 1.07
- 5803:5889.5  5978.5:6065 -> 1.03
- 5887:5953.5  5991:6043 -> 1.05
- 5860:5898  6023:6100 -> 1.17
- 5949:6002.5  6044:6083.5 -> 1.08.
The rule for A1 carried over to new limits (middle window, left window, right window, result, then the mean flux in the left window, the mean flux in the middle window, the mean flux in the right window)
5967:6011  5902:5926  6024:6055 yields 2.6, 12.8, 12.2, 13.1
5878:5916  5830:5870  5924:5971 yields 2.5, 12.8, 11.7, 12.3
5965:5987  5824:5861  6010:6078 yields 0.3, 13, 12.5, 12.5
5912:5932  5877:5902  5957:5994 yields -1.8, 11.1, 12.7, 12.5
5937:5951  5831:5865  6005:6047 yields 0.5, 12.8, 12.1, 12.4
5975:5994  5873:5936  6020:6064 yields 0.4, 12.1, 12.1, 12.6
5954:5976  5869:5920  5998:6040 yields -0.8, 11.9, 12.6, 12.2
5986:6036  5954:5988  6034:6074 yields 2.0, 12.3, 12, 12.8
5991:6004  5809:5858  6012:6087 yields 0.9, 12.9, 11.8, 12.6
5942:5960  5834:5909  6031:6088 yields 0.8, 12.1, 11.9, 12.9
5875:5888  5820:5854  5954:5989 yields 0.9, 13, 11.9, 12.3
